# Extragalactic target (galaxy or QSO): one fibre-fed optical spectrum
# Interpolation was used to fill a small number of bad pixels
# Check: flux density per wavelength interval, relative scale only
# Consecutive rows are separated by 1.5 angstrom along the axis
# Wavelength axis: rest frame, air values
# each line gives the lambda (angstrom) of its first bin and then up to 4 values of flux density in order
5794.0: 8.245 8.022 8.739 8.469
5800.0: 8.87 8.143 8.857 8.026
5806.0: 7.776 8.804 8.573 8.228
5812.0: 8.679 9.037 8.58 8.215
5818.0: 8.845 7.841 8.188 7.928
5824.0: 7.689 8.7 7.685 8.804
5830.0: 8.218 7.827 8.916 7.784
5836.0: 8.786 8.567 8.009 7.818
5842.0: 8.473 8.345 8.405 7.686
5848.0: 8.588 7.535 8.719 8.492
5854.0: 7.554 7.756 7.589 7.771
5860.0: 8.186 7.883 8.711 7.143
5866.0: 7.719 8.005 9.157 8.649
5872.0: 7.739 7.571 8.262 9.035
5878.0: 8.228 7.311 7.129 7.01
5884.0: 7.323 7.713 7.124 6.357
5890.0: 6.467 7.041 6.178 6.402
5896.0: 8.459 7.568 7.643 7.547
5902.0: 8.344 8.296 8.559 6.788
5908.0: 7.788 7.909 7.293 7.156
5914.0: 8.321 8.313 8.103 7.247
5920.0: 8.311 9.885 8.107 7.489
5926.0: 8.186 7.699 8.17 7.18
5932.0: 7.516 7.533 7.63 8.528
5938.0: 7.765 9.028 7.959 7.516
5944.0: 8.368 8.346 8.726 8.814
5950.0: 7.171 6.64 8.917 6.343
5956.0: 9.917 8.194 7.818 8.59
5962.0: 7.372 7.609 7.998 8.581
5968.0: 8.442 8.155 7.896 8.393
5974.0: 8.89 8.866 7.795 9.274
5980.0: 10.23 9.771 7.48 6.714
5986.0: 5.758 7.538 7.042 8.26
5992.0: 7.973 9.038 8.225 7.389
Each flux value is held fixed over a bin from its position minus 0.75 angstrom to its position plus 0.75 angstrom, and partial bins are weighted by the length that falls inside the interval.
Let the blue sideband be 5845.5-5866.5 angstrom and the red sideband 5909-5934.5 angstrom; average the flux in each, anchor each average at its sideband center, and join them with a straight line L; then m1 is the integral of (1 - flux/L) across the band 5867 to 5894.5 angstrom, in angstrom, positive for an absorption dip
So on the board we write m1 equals 1.4 angstrom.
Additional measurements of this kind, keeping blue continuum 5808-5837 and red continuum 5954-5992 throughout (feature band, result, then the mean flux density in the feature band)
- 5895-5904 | 0.3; 7.92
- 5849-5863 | 0.5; 7.99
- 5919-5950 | 0.3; 8.11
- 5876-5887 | 0.9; 7.61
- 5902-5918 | 0.7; 7.87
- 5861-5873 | 0.2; 8.12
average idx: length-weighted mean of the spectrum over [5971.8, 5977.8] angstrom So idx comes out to 8.49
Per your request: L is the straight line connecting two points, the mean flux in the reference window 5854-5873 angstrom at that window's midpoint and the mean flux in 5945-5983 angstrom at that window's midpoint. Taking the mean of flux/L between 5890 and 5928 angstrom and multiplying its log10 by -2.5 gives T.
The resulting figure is 0.05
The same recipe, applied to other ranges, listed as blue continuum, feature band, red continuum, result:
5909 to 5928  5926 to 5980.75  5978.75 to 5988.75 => -0.03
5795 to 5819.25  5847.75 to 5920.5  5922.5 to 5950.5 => 0.06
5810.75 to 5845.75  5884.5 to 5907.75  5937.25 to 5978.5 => 0.12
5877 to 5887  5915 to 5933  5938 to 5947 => 0.00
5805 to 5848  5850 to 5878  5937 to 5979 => 0.02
